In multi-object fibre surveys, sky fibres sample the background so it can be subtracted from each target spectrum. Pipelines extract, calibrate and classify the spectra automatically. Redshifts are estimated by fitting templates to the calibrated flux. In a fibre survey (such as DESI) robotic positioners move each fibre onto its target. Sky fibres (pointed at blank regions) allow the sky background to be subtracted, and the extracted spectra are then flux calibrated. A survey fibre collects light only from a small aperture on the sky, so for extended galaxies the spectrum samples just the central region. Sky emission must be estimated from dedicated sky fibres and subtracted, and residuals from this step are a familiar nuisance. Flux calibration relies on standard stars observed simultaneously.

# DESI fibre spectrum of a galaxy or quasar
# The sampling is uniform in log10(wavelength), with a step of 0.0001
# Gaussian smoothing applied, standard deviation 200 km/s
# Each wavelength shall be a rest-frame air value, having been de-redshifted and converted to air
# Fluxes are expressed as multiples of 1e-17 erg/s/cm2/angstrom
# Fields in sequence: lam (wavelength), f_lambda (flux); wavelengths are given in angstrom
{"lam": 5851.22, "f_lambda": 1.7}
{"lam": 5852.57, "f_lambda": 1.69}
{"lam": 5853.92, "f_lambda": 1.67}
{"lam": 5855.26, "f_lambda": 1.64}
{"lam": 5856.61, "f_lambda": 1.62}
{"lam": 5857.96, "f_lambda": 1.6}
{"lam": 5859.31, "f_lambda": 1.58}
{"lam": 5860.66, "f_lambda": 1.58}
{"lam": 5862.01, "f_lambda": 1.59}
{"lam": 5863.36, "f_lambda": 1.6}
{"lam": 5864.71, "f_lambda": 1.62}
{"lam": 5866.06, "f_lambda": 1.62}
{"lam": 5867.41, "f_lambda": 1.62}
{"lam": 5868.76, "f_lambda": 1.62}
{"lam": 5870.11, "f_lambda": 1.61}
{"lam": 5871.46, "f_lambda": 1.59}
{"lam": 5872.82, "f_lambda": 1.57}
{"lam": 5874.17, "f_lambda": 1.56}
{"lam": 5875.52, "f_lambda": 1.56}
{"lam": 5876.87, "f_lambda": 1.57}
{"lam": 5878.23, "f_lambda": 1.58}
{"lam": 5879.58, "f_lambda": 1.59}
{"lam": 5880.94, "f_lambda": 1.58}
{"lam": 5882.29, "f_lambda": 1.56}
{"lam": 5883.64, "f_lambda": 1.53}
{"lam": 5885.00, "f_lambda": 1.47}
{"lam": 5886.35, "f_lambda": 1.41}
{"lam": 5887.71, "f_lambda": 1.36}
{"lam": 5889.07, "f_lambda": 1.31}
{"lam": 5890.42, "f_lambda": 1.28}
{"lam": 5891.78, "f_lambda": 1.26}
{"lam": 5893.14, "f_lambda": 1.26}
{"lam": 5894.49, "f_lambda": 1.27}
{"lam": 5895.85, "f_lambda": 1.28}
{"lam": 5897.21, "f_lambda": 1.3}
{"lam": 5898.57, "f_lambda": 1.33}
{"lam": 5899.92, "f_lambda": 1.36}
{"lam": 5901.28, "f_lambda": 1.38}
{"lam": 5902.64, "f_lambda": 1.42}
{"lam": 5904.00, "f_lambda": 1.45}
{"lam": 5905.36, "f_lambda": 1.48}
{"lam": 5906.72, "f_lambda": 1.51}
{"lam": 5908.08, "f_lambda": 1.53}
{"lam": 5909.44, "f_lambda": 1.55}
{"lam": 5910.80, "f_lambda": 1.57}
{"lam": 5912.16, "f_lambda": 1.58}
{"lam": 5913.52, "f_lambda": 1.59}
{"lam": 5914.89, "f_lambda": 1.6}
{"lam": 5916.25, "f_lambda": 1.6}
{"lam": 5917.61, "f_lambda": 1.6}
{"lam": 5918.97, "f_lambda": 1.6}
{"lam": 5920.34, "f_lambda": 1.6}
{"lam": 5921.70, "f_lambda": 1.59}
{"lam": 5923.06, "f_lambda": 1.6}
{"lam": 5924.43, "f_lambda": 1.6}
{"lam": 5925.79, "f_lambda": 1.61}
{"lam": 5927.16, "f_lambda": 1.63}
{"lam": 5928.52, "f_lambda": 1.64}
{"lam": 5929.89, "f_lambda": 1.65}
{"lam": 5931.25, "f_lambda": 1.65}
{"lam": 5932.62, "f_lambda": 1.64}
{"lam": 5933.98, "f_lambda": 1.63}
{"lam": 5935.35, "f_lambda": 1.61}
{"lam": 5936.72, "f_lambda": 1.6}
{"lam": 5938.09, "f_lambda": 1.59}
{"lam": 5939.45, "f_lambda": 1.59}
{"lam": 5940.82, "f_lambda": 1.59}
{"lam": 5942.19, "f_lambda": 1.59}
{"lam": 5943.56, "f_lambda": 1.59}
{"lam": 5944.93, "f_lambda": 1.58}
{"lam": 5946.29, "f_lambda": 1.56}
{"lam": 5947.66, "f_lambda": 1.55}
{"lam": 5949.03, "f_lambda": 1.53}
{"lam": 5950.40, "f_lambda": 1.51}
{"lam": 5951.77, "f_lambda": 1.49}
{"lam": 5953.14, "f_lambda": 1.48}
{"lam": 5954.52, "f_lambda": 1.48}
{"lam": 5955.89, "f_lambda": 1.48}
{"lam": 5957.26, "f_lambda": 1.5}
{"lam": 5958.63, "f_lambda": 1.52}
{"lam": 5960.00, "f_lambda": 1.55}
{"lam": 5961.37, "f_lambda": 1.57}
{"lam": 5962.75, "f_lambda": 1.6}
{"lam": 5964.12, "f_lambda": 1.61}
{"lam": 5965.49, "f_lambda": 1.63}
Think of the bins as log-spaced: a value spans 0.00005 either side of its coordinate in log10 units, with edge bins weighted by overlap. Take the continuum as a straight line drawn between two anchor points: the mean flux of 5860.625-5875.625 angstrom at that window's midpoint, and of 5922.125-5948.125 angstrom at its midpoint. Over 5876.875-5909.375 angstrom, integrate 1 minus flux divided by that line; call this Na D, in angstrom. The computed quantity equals 3.7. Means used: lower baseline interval 1.6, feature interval 1.42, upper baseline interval 1.61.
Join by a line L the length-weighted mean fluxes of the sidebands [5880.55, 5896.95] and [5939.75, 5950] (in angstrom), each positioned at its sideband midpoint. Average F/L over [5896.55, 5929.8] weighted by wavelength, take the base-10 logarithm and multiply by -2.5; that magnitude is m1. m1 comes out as -0.05 mag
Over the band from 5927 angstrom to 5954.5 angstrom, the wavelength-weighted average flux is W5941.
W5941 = 1.58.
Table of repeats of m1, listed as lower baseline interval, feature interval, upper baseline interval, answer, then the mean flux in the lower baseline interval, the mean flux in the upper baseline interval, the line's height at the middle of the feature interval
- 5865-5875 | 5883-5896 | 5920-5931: 0.19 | 1.6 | 1.62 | 1.61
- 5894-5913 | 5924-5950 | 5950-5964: -0.08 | 1.43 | 1.52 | 1.49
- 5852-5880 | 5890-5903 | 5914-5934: 0.22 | 1.6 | 1.62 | 1.61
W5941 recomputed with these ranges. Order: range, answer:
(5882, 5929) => 1.48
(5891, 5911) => 1.39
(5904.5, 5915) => 1.55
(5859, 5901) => 1.48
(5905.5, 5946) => 1.6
